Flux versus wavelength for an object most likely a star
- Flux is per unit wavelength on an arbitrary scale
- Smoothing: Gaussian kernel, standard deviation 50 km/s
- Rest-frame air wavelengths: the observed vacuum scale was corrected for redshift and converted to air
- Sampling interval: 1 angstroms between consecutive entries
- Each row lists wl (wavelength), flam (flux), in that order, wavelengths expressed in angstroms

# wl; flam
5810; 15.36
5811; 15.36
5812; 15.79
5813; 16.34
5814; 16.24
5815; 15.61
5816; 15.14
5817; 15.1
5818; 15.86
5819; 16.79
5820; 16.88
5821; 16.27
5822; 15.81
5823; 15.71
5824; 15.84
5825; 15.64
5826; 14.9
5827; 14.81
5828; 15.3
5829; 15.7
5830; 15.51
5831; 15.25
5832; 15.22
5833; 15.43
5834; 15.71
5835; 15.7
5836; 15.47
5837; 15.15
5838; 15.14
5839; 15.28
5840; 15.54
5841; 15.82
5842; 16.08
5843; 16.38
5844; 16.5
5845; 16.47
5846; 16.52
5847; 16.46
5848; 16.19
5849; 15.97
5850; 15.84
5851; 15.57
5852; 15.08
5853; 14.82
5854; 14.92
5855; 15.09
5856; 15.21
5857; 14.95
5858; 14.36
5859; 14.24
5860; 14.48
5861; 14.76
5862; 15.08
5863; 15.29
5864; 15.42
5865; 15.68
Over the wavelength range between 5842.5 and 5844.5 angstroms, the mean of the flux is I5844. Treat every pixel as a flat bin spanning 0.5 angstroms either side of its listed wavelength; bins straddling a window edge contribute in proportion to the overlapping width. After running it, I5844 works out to 16.4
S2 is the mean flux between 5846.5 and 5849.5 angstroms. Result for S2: 16.2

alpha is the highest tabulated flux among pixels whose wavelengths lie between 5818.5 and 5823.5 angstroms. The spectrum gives 16.88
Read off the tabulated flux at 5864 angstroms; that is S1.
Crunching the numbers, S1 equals 15.42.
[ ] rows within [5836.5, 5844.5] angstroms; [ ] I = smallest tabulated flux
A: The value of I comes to 15.14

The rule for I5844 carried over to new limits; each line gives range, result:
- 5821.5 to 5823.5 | 15.8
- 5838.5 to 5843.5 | 15.8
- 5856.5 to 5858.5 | 14.7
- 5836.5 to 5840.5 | 15.3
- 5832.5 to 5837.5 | 15.5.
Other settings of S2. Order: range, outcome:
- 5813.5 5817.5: 15.5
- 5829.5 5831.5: 15.4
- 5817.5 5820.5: 16.5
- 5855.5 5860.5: 14.6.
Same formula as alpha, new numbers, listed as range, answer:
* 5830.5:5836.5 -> 15.71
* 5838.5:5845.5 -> 16.5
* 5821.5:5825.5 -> 15.84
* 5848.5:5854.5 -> 15.97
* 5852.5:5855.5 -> 15.09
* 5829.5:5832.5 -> 15.51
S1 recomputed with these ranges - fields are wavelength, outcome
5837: 15.15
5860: 14.48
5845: 16.47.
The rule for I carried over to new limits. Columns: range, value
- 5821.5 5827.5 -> 14.81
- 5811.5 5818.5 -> 15.1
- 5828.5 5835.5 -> 15.22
